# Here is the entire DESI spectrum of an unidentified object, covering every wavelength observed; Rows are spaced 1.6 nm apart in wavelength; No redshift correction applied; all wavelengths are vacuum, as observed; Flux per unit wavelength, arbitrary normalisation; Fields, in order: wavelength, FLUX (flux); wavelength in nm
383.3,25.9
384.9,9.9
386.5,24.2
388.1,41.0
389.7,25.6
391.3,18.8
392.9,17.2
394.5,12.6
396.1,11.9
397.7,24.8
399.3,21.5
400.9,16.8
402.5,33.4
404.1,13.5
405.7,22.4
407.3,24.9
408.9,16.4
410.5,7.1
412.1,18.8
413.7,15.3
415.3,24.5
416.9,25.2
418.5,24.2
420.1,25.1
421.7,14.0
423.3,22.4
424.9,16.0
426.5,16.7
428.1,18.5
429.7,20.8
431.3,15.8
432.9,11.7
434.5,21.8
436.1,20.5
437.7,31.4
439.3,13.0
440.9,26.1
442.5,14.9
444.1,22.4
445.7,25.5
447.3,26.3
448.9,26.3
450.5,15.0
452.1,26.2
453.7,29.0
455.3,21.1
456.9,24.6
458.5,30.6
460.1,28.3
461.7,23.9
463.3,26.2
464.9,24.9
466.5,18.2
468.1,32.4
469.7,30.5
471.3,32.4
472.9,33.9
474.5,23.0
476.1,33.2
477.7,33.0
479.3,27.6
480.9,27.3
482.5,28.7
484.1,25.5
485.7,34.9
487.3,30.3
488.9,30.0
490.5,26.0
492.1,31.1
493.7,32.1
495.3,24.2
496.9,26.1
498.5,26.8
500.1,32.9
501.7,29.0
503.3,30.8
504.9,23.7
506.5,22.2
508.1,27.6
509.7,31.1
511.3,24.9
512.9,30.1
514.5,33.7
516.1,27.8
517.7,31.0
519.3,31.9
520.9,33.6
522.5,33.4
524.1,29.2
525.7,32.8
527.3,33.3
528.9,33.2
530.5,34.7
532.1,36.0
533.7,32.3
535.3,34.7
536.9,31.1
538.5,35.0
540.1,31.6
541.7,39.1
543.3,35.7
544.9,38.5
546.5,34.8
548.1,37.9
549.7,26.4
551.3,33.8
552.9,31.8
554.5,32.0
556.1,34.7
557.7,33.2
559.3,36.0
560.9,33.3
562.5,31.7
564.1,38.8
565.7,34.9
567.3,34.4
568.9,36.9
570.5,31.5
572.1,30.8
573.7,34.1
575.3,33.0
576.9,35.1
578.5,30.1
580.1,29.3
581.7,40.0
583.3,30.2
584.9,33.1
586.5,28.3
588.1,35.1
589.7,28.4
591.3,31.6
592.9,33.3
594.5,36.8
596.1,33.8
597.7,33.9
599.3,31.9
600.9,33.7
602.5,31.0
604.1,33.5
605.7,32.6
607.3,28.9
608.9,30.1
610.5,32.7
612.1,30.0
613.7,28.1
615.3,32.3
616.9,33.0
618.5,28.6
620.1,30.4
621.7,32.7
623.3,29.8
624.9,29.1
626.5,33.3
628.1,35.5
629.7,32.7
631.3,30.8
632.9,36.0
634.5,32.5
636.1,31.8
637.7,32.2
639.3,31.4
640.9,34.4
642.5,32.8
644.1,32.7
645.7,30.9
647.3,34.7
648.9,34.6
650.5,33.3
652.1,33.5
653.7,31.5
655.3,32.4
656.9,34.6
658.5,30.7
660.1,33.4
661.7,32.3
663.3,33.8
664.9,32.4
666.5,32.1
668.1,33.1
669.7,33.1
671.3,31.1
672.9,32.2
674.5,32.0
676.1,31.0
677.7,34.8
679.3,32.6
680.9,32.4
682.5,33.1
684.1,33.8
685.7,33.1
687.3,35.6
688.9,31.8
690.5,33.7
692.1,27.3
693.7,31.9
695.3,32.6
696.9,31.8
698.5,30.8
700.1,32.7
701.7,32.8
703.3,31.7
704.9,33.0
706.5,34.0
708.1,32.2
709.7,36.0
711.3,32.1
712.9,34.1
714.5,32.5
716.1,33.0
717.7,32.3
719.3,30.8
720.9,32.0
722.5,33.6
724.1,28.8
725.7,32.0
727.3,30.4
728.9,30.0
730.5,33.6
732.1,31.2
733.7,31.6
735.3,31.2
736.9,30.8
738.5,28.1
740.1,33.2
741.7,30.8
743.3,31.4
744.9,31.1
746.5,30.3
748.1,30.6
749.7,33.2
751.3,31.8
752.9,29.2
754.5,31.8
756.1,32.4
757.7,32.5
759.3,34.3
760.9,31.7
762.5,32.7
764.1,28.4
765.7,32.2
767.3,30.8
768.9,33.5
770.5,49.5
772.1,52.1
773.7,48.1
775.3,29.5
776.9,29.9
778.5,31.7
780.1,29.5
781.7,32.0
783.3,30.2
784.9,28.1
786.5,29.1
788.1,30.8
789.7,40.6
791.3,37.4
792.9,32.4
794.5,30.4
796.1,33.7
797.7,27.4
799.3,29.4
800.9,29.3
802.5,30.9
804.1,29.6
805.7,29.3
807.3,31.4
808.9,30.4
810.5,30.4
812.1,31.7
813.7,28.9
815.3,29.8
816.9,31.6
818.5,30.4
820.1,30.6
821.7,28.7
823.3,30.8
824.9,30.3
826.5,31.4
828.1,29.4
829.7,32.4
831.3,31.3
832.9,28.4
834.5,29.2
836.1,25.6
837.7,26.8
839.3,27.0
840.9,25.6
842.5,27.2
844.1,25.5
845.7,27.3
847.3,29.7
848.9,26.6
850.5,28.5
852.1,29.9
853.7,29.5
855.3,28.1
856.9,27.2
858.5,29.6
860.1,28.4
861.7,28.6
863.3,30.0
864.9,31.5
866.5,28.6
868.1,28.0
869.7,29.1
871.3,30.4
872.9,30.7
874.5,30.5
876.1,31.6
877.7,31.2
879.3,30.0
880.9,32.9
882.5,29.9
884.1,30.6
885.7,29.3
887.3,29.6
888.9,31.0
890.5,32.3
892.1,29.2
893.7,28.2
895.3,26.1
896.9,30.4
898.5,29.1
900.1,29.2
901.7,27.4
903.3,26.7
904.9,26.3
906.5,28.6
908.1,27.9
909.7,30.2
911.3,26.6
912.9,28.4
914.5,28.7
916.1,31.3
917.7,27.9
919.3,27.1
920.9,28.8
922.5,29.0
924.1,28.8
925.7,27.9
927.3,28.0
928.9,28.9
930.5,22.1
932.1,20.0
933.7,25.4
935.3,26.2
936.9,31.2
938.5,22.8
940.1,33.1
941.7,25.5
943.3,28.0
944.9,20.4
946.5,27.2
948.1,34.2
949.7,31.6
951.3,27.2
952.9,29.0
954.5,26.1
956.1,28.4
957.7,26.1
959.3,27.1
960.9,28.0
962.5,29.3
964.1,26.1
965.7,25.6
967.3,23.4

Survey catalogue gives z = 0.18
